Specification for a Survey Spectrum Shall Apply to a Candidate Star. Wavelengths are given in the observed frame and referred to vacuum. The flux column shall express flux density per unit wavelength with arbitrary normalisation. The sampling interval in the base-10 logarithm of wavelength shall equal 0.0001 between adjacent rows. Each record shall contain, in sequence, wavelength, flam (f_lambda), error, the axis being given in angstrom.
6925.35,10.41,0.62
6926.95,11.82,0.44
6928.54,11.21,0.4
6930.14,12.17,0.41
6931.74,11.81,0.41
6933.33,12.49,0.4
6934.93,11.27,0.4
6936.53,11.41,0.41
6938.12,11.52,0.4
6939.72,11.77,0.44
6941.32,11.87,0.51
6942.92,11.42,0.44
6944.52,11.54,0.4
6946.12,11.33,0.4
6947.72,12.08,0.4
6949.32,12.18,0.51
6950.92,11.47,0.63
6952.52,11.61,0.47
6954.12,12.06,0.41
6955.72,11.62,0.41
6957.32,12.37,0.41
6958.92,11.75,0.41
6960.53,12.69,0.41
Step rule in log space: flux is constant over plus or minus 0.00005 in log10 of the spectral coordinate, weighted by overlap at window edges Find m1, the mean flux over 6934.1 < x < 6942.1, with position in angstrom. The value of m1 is 11.6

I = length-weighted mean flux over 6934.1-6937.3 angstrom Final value 11.3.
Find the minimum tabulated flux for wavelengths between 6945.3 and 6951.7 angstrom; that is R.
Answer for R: 11.33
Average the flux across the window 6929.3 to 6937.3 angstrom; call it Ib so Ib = 11.8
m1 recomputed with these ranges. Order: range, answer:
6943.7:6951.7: 11.7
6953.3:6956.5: 11.8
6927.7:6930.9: 11.7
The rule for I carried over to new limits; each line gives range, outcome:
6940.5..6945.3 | 11.6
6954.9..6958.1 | 12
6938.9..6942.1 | 11.8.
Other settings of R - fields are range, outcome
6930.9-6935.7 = 11.27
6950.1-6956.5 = 11.47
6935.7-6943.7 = 11.41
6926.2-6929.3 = 11.21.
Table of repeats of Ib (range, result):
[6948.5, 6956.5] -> 11.8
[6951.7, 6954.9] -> 11.8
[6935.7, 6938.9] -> 11.5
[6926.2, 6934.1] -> 11.9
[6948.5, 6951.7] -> 11.8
